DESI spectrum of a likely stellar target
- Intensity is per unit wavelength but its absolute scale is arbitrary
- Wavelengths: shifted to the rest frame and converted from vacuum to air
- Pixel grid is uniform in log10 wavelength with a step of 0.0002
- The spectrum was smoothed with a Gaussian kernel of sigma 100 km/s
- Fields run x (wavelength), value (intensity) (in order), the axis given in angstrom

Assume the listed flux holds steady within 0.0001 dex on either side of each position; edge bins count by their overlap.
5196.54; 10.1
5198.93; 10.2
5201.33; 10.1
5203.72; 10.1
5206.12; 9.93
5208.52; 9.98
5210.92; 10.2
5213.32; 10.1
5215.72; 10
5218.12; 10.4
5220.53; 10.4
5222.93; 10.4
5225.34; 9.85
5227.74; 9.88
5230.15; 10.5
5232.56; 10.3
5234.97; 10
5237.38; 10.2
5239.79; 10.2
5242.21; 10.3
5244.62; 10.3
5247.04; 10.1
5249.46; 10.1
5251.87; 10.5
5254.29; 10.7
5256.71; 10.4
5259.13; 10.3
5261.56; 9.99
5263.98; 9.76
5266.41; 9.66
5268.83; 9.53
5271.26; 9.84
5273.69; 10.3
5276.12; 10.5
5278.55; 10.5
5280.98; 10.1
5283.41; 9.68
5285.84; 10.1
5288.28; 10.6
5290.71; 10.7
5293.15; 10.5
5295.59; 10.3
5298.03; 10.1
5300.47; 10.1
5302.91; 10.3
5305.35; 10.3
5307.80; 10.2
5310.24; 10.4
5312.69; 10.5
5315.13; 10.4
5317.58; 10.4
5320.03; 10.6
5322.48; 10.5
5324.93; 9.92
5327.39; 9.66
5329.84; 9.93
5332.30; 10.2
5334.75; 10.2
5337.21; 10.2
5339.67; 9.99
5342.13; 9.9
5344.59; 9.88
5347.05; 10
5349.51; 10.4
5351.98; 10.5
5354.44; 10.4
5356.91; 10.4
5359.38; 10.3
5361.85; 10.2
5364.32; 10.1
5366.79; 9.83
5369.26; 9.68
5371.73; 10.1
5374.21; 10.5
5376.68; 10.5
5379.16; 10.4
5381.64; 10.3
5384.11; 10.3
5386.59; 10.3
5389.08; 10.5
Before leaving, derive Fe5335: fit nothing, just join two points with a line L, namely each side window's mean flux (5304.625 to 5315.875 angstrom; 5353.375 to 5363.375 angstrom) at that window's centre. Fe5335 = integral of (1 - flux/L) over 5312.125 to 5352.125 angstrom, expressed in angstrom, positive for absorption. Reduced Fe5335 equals 0.64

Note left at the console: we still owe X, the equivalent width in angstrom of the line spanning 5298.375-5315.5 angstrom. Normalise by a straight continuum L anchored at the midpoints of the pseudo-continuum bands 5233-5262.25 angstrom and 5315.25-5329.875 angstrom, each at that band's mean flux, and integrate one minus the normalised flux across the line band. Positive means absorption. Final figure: -0.1 angstrom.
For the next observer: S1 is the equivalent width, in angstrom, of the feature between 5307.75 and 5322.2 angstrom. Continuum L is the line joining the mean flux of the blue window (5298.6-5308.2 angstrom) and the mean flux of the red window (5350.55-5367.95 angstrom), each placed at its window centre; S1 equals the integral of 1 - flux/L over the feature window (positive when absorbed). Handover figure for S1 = -0.3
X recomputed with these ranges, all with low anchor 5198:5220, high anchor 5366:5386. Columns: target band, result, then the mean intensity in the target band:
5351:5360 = -0.2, 10.4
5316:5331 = 0.0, 10.2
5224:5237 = 0.0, 10.1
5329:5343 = 0.2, 10.1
